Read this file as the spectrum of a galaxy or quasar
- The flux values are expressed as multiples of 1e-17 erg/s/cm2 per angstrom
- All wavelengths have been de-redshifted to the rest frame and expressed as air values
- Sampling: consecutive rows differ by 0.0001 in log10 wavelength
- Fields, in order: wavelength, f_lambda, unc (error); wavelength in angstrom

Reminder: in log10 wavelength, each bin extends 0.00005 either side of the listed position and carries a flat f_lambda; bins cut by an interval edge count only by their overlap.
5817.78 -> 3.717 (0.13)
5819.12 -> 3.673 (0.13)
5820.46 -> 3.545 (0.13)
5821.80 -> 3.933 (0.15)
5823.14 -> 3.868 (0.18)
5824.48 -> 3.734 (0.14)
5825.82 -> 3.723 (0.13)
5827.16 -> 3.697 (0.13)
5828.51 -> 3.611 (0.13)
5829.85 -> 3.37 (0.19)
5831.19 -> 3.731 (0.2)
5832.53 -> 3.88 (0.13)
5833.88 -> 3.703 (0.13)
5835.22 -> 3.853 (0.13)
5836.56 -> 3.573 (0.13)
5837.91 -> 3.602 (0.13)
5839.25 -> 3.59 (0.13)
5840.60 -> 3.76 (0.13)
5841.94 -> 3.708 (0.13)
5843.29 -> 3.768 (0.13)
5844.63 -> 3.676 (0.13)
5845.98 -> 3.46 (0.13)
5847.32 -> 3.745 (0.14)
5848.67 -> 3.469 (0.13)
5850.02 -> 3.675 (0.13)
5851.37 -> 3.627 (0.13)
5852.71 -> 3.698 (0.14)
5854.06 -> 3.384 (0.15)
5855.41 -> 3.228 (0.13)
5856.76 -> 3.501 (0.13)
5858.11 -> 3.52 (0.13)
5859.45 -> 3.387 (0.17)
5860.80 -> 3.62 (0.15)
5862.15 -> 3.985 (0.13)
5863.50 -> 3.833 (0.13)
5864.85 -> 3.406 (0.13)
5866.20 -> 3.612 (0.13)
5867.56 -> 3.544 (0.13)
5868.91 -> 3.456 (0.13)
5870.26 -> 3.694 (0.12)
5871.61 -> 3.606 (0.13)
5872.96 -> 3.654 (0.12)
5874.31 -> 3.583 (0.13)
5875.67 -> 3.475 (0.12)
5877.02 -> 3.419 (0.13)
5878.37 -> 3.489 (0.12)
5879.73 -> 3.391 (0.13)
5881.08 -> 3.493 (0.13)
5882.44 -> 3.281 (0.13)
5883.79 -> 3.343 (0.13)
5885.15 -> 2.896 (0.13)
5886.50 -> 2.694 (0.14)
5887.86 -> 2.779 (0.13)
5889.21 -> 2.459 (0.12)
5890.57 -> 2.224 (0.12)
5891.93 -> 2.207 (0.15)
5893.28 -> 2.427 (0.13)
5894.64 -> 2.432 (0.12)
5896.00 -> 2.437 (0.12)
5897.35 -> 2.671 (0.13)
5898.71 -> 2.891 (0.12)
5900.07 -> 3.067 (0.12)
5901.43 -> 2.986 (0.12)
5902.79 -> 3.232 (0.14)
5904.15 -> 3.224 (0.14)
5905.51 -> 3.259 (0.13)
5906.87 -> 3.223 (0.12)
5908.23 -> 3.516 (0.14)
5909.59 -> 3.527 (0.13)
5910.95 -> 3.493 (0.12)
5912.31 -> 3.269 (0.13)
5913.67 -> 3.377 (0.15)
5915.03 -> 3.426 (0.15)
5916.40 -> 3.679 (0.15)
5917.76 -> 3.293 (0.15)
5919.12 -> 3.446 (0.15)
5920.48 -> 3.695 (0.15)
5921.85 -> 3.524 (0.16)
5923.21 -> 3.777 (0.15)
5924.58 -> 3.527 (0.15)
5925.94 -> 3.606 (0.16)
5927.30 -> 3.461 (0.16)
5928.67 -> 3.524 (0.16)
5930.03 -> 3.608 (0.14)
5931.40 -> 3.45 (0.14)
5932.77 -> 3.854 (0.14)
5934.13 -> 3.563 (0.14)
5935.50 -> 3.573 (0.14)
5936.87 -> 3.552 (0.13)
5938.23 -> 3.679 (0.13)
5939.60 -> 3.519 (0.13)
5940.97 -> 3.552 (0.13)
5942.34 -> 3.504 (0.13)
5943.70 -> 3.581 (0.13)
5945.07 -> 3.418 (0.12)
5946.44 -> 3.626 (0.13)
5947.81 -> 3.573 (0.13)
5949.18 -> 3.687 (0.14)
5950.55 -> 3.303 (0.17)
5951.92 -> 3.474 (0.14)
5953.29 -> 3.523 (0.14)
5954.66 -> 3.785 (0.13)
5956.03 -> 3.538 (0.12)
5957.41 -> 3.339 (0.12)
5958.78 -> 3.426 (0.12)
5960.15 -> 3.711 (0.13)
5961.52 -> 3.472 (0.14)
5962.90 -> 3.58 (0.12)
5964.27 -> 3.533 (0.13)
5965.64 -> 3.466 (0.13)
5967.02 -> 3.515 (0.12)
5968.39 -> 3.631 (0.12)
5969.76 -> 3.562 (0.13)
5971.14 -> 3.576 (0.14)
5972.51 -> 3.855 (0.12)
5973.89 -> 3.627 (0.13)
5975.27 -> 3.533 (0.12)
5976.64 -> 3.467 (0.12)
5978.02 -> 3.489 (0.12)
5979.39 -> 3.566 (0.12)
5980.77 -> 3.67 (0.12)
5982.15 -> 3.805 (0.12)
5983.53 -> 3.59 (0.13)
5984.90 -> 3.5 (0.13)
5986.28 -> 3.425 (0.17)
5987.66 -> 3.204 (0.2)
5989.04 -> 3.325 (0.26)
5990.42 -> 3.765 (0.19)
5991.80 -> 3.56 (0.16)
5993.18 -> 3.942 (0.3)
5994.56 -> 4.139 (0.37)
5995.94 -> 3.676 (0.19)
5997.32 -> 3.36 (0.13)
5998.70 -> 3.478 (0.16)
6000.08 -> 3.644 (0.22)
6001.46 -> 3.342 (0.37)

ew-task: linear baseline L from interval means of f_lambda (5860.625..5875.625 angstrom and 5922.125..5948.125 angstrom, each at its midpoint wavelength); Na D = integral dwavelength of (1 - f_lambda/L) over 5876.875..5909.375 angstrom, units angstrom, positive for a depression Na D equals 5.8 angstrom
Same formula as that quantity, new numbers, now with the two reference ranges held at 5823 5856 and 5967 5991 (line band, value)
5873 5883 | 0.4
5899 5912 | 1.2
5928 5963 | 0.3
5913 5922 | 0.3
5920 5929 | 0.0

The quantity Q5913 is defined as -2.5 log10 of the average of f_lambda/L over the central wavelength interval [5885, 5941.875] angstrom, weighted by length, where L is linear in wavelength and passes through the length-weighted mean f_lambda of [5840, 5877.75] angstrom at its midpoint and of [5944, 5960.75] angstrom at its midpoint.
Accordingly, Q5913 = 0.10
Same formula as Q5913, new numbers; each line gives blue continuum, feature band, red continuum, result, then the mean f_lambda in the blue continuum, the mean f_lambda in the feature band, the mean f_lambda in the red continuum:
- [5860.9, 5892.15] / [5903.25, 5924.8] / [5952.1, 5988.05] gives -0.01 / 3.3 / 3.45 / 3.56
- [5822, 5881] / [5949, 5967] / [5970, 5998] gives 0.03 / 3.61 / 3.52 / 3.6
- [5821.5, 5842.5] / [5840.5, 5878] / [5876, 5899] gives -0.10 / 3.7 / 3.59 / 2.86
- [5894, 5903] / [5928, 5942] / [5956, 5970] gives -0.12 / 2.8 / 3.58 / 3.52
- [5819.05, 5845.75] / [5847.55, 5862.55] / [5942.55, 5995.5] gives 0.04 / 3.7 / 3.55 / 3.57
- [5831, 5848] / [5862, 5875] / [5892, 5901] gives -0.15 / 3.7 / 3.62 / 2.63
